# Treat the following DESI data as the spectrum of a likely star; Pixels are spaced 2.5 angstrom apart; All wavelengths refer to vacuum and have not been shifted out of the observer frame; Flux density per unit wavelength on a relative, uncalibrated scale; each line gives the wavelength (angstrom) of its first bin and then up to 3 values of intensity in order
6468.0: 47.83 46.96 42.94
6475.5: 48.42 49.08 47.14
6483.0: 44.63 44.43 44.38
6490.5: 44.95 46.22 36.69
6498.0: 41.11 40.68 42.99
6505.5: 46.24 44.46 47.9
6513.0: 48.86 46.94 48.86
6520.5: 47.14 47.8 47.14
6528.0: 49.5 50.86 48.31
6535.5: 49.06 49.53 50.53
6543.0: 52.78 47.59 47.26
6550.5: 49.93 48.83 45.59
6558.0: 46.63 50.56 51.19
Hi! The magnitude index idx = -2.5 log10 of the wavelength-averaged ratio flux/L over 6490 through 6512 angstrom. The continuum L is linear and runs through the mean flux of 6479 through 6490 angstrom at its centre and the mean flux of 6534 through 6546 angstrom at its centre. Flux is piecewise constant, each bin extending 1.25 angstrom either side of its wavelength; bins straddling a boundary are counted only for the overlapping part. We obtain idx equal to 0.08 mag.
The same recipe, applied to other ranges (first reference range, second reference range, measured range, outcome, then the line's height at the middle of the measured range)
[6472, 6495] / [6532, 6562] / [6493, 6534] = 0.028 mag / 47.1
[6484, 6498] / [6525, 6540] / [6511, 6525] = -0.018 mag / 47.1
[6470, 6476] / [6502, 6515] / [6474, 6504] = 0.041 mag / 45.9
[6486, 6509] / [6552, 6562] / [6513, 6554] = -0.065 mag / 46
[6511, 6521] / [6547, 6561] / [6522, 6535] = -0.017 mag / 48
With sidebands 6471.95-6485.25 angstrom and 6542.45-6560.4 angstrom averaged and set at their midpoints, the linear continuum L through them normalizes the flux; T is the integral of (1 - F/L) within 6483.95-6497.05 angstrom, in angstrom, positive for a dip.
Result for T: 0.9 angstrom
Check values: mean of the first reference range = 46.3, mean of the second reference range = 48.3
